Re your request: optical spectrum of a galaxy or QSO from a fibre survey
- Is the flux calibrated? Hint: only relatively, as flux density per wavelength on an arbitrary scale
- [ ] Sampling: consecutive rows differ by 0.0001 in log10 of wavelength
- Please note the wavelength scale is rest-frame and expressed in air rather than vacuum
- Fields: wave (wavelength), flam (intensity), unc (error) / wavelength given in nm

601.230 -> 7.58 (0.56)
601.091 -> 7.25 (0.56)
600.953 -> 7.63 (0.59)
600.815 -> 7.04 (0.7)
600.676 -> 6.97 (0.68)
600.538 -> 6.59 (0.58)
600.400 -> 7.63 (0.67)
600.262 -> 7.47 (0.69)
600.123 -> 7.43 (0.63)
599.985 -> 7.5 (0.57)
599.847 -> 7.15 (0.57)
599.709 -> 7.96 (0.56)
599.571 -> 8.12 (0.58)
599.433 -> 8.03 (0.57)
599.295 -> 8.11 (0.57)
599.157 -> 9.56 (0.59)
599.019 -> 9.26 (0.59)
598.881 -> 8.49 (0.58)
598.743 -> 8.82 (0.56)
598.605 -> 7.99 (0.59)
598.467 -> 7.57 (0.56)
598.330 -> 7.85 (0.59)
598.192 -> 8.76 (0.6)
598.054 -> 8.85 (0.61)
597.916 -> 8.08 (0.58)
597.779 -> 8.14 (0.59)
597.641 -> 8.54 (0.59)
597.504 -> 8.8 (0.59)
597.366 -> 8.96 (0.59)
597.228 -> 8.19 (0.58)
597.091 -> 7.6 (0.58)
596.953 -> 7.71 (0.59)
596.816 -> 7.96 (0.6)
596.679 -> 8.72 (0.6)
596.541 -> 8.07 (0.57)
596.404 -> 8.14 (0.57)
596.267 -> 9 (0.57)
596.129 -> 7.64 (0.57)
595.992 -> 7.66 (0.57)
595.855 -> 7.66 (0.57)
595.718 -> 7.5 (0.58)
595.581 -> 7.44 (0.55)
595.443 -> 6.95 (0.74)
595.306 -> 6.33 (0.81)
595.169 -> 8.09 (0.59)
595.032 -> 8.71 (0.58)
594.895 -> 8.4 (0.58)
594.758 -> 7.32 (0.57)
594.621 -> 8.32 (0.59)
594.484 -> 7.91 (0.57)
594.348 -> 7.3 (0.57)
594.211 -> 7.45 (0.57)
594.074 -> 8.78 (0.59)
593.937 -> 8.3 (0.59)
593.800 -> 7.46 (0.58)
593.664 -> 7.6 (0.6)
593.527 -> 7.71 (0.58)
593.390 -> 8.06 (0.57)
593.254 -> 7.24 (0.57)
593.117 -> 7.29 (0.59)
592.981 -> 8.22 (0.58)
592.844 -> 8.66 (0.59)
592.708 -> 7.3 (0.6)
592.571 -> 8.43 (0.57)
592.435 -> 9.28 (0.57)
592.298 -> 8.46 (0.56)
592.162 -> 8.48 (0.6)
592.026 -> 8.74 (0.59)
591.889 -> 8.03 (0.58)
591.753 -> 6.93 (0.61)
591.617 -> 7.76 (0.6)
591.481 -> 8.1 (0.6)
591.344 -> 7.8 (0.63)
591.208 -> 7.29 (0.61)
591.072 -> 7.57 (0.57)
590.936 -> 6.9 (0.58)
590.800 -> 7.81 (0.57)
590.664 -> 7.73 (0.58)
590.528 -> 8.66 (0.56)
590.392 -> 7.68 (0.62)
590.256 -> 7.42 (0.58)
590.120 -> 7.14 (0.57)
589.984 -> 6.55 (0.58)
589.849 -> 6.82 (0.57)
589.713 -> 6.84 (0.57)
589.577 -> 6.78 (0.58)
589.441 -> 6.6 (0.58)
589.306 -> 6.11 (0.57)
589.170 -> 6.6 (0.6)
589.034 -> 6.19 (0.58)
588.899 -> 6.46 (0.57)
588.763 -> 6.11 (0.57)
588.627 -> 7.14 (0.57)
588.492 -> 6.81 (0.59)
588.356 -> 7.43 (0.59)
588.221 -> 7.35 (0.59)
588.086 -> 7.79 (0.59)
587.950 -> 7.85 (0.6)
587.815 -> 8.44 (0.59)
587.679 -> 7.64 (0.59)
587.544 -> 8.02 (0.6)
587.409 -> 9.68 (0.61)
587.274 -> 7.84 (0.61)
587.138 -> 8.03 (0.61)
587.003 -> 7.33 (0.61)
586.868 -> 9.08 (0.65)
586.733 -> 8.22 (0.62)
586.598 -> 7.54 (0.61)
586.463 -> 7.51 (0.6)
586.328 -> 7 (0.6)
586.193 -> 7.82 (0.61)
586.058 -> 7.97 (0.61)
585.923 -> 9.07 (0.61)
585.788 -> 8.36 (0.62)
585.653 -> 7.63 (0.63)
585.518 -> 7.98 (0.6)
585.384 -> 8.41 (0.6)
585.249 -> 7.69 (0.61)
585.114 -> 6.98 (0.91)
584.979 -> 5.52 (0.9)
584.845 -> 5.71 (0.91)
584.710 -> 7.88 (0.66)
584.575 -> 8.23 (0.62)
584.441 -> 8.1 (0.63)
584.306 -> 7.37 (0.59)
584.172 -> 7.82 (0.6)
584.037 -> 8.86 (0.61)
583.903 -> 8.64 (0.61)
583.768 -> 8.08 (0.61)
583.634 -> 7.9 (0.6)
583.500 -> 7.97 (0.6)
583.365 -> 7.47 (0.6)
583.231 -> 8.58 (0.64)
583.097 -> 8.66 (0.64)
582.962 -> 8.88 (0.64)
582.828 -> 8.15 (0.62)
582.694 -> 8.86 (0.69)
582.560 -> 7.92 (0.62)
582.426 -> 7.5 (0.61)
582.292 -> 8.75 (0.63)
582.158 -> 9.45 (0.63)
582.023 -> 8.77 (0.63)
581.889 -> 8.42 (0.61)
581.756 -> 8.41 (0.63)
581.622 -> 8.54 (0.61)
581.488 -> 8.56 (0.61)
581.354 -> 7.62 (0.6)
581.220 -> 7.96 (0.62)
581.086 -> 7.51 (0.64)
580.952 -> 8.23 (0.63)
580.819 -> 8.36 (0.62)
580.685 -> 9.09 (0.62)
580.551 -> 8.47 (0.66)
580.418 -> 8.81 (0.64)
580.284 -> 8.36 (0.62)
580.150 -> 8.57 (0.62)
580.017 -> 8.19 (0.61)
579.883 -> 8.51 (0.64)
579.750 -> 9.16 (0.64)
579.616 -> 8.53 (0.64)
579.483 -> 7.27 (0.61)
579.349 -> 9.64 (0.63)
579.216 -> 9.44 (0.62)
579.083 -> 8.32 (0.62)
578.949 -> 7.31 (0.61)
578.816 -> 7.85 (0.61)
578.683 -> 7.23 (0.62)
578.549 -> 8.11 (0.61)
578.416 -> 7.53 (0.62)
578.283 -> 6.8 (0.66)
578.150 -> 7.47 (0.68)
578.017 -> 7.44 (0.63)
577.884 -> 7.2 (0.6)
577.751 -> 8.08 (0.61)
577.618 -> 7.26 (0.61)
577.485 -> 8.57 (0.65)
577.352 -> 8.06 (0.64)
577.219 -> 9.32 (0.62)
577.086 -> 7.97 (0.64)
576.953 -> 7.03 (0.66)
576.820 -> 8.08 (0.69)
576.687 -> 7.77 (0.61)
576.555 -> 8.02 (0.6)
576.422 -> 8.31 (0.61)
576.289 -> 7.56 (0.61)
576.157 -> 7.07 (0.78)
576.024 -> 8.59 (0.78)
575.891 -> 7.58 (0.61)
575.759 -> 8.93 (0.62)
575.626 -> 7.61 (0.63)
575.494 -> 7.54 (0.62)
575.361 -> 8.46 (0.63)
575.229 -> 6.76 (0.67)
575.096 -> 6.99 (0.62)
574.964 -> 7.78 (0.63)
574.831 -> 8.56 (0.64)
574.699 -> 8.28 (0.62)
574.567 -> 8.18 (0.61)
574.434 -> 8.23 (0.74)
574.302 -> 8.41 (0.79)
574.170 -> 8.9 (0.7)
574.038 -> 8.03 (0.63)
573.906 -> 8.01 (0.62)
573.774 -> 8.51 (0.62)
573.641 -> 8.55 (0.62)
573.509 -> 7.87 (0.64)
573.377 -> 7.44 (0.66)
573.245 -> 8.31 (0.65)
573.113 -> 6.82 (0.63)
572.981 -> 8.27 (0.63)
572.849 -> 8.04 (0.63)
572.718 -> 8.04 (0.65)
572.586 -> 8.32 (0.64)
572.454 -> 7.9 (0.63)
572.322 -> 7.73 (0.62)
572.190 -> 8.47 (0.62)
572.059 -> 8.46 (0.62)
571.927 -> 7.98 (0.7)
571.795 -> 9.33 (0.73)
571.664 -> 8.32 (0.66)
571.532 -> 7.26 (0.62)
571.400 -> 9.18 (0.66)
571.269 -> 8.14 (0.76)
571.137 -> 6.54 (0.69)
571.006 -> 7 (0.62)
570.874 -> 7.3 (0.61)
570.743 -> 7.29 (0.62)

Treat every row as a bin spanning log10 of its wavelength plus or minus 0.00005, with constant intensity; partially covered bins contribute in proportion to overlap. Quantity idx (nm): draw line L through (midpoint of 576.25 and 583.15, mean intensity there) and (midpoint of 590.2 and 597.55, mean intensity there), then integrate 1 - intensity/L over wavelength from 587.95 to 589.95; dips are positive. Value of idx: 0.298 nm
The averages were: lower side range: 8.19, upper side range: 7.91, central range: 6.82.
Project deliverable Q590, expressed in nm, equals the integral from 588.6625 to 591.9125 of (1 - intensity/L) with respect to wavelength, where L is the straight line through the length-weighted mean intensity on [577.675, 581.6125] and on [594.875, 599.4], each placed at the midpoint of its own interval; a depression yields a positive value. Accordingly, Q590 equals 0.40 nm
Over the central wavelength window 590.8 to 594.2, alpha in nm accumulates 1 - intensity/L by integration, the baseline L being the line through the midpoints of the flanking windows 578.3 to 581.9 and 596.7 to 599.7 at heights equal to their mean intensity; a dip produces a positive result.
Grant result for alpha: 0.17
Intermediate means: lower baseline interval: 8.27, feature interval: 7.92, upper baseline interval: 8.35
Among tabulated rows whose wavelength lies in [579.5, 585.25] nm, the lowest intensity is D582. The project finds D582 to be 5.52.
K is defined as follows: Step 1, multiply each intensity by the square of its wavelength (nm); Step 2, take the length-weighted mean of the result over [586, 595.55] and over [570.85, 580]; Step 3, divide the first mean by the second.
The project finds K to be 1.01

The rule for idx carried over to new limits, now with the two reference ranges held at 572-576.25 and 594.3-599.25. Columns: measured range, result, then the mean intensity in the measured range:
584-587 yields 0.123 nm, 7.74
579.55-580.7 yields -0.081 nm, 8.61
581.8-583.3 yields -0.089 nm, 8.54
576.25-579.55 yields 0.052 nm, 7.91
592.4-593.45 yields 0.011 nm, 8.03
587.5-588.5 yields 0.046 nm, 7.71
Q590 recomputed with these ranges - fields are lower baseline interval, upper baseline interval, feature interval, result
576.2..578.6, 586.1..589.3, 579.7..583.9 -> -0.377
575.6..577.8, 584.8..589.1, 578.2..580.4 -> -0.082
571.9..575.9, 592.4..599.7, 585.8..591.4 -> 0.401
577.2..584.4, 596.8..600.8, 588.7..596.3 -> 0.483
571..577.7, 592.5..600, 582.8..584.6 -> -0.038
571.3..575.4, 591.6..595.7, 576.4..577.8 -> 0.006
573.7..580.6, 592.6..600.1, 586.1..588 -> 0.008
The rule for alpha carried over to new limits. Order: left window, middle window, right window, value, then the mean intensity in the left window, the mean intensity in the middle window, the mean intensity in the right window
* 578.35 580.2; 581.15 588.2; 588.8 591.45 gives -0.330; 8.26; 8.04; 7.1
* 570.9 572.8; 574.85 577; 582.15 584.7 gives 0.086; 8.03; 7.78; 8.24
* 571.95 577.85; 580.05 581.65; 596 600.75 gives -0.060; 8.01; 8.33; 8.1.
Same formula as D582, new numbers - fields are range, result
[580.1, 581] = 8.23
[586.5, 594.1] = 6.11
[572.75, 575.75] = 6.76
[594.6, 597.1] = 6.33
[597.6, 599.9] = 7.15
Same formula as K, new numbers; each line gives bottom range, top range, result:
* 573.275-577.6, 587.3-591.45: 0.96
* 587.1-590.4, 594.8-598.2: 1.14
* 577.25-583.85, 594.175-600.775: 1.03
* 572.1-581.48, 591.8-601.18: 1.06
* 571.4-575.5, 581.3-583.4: 1.08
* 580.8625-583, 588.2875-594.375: 0.93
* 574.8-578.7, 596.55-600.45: 1.13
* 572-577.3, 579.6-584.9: 1.06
